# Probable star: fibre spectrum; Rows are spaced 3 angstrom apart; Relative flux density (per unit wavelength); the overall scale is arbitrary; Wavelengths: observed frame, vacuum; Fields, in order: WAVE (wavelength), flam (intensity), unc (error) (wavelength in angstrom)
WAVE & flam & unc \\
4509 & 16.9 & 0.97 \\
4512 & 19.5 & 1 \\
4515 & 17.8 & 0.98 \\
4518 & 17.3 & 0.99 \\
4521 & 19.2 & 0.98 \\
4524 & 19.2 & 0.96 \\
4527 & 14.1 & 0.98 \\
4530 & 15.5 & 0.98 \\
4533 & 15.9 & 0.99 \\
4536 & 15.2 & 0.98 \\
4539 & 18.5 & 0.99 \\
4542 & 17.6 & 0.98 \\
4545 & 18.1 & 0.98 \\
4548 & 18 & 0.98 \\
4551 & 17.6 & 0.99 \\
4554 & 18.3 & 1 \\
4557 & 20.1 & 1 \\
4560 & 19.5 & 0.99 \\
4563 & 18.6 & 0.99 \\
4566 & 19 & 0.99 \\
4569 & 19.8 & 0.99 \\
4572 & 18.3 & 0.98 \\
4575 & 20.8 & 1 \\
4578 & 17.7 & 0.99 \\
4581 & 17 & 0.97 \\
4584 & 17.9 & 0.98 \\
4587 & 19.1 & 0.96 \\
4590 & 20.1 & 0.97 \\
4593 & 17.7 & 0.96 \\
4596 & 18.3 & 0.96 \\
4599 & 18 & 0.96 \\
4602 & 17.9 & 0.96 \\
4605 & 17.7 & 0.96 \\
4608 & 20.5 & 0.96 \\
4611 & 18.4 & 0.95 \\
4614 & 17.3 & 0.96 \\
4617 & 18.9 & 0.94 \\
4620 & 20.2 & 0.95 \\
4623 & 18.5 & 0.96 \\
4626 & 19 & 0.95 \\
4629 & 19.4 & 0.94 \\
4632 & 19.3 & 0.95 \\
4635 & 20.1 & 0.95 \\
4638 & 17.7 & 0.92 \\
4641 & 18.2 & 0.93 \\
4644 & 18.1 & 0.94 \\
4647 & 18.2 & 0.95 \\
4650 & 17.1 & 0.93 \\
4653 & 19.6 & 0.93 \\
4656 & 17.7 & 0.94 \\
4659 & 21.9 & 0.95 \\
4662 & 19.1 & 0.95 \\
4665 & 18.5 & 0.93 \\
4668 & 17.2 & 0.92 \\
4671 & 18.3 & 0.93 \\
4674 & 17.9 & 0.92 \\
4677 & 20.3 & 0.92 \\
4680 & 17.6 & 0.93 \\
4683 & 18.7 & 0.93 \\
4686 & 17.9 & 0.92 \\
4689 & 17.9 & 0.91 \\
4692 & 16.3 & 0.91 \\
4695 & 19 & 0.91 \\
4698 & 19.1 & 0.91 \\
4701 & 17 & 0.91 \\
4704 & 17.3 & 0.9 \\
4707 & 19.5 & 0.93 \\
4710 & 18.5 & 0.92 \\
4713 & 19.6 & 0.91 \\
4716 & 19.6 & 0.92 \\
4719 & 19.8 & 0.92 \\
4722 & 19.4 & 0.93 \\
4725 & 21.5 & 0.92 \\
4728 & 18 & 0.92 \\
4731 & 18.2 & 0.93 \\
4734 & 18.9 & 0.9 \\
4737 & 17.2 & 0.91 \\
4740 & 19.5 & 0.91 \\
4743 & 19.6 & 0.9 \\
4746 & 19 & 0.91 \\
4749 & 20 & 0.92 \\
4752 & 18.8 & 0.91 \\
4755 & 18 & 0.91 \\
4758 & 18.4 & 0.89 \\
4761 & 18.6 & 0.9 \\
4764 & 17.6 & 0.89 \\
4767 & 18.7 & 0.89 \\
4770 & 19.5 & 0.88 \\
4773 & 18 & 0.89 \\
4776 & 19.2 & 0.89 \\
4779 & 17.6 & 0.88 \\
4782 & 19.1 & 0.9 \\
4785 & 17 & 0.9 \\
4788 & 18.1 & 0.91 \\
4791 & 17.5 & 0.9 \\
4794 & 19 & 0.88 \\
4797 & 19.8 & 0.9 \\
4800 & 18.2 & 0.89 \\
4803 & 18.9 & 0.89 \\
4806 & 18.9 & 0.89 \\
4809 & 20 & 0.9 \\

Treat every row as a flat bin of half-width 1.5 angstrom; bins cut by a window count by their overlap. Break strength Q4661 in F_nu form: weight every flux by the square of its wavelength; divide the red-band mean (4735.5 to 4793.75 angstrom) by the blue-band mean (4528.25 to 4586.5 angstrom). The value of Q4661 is 1.1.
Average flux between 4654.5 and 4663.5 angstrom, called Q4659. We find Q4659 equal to 19.6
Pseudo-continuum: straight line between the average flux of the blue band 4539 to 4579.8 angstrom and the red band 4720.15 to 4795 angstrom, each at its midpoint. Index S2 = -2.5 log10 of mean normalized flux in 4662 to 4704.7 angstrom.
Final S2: 0.03 mag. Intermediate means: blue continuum 18.7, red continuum 18.7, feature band 18.1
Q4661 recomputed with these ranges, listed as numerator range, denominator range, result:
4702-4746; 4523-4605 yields 1.13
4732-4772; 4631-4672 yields 1.05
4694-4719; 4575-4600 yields 1.07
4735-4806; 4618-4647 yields 1.04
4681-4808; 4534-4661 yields 1.07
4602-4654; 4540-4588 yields 1.03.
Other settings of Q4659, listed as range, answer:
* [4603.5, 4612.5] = 18.9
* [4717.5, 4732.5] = 19.4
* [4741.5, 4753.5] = 19.4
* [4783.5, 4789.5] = 17.6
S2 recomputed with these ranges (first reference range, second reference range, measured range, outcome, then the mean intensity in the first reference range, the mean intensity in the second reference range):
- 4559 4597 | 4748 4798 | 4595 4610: 0.01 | 18.8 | 18.5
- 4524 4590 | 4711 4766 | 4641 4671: 0.00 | 18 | 19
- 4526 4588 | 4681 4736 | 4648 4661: -0.04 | 18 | 18.7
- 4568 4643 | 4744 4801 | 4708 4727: -0.06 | 18.7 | 18.5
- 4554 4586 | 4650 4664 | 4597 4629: 0.02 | 18.8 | 19.3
